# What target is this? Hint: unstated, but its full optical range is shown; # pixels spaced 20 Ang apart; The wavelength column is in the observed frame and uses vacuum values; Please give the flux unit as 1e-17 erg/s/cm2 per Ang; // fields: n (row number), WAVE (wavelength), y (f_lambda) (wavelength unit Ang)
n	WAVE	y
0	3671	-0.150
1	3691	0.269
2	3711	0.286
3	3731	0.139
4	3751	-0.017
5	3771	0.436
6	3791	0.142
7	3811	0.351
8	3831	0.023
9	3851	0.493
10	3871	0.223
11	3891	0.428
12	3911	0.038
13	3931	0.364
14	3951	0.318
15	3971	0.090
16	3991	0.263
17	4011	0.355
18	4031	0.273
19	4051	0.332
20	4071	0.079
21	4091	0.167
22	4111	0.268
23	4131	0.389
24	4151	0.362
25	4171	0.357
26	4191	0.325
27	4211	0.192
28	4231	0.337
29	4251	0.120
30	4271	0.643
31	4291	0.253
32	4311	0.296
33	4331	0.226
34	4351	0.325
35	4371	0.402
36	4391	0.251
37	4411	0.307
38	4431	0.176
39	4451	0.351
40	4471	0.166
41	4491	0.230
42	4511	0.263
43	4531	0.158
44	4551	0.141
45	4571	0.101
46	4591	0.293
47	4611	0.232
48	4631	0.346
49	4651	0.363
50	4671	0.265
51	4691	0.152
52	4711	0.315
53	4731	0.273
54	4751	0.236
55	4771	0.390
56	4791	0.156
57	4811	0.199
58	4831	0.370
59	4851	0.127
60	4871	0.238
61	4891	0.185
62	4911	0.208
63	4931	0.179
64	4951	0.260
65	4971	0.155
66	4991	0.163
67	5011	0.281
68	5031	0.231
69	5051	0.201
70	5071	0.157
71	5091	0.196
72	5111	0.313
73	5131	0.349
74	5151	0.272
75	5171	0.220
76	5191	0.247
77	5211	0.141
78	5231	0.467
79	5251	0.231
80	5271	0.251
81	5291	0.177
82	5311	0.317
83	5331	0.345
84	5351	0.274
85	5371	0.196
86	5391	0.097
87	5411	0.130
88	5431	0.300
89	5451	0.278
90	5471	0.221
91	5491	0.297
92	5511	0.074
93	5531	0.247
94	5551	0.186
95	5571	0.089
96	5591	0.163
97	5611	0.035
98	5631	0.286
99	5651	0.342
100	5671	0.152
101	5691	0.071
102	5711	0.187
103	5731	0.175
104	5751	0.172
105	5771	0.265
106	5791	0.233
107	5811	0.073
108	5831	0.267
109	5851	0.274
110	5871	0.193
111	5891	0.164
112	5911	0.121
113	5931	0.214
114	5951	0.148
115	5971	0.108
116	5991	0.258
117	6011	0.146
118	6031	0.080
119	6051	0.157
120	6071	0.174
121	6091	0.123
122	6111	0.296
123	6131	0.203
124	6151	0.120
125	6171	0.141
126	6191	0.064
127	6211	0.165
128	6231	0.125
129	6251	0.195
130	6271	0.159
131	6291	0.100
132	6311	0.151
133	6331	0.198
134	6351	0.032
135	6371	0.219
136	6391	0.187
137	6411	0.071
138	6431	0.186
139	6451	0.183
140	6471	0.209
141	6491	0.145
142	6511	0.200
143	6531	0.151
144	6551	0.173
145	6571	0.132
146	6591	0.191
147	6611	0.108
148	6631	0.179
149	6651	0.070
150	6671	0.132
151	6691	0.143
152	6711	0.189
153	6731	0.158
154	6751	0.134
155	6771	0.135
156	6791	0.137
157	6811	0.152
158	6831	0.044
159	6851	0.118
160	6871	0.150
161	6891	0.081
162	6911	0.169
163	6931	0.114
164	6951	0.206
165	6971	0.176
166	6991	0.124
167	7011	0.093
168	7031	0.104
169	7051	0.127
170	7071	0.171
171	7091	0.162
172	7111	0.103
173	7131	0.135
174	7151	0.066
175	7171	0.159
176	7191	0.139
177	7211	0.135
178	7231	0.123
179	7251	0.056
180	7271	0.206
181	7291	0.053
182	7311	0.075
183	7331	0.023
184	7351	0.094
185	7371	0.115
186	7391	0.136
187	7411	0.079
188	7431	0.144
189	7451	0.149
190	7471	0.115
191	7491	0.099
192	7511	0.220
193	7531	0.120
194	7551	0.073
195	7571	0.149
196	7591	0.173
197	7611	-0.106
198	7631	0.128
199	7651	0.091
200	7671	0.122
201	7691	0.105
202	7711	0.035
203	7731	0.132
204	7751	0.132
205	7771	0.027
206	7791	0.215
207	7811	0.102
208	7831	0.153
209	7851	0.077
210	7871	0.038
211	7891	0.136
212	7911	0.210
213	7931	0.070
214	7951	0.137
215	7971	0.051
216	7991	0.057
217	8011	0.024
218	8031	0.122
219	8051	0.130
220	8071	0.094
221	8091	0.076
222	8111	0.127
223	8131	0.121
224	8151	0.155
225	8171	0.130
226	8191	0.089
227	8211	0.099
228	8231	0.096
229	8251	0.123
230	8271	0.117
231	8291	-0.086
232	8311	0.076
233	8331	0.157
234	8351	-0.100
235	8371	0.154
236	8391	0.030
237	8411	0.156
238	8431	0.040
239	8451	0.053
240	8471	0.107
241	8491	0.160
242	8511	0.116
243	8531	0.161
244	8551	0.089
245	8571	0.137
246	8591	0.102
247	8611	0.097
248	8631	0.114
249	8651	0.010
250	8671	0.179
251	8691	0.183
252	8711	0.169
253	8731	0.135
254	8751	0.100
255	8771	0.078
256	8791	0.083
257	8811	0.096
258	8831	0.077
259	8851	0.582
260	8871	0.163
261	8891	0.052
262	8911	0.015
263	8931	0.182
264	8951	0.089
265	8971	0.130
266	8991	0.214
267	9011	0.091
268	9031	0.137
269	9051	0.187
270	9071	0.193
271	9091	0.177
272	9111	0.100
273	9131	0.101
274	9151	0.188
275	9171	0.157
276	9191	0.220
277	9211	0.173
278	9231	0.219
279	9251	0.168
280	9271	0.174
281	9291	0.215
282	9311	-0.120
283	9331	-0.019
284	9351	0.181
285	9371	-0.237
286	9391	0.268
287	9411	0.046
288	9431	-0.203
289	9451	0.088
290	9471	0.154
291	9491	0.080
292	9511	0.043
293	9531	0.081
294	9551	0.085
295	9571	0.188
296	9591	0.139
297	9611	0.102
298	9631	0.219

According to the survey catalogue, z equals 1.38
